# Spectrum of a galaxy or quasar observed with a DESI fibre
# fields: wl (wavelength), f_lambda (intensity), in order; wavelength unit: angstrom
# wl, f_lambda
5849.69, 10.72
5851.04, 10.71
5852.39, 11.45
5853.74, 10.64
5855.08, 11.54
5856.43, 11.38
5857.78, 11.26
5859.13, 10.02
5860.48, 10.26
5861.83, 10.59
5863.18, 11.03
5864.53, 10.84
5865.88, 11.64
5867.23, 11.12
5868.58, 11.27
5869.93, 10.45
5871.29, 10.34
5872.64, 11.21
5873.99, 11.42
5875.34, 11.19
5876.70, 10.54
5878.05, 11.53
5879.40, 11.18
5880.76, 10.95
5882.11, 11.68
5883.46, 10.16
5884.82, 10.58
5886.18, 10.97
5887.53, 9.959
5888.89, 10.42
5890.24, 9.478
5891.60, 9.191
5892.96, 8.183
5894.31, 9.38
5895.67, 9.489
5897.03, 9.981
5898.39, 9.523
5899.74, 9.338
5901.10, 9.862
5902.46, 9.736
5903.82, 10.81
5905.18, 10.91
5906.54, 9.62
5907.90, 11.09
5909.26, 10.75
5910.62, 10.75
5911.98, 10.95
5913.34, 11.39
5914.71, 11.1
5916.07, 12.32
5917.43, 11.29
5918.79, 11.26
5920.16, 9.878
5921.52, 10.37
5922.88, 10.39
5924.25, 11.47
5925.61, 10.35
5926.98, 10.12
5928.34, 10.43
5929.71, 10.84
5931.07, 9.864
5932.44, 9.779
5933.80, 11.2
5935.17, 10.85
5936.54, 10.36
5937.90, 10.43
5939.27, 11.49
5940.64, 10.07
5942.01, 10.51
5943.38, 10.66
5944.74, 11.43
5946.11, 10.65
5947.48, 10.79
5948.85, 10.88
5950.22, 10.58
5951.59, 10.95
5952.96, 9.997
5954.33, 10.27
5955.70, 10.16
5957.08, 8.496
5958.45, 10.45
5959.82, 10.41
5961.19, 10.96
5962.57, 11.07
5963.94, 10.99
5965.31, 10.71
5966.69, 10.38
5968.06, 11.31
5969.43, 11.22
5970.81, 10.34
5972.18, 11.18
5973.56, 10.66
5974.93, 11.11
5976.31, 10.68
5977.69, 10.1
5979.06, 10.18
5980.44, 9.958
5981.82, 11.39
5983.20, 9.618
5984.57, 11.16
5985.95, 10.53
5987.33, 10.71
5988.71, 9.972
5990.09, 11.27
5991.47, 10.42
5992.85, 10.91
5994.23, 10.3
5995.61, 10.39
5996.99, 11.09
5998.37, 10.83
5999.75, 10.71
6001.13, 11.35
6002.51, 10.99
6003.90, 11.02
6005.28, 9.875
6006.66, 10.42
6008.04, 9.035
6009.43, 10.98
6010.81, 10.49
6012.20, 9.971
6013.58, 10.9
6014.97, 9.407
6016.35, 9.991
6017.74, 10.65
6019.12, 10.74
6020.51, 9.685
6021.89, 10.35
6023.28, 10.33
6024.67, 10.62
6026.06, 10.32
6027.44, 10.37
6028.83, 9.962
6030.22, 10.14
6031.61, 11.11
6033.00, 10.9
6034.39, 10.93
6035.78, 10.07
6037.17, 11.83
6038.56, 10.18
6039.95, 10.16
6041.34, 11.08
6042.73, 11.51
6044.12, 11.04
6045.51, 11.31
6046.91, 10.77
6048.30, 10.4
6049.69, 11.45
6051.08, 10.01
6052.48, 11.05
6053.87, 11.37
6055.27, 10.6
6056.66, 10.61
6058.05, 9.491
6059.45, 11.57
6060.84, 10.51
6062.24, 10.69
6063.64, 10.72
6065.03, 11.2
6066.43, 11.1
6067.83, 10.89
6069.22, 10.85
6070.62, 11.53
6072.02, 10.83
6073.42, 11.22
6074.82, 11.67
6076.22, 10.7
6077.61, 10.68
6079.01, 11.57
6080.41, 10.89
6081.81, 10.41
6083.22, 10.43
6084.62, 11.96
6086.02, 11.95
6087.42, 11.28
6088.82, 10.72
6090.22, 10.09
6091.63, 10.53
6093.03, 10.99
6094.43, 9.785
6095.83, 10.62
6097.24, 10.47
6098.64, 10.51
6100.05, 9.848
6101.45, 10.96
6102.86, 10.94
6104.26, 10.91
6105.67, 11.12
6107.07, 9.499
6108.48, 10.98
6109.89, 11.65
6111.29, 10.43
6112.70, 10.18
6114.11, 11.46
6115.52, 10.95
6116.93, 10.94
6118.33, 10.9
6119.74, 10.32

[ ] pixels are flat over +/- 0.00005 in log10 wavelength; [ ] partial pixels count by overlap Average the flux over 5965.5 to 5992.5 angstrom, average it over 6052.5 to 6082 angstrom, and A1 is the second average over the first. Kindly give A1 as 1.0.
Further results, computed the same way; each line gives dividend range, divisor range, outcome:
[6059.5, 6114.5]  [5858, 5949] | 1.03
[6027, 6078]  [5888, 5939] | 1.04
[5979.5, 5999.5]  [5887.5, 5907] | 1.09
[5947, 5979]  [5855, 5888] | 0.97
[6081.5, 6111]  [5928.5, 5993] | 1.01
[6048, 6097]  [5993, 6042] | 1.04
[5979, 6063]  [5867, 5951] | 1.00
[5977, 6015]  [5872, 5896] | 1.01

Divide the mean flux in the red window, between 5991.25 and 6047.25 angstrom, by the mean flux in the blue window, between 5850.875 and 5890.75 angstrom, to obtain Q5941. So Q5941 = 0.97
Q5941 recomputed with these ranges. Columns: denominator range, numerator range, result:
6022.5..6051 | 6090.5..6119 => 1.00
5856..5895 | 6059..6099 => 1.03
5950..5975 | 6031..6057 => 1.03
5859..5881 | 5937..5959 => 0.96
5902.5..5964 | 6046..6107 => 1.02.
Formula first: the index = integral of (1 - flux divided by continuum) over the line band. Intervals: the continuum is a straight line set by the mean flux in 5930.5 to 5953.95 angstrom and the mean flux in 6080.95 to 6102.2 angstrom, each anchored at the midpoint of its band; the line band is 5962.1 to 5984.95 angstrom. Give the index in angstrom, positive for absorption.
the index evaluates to -0.1 angstrom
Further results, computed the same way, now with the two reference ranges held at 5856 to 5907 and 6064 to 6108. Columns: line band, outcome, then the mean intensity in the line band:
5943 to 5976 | -0.15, 10.7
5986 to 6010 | 0.17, 10.6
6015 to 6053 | 0.50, 10.6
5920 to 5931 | 0.07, 10.5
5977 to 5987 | 0.20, 10.4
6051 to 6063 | 0.11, 10.7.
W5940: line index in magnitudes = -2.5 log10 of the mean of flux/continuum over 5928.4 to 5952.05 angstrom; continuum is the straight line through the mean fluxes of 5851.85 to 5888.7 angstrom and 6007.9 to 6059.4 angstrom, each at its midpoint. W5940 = 0.01 mag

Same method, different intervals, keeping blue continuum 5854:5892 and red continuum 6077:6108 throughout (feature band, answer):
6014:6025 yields 0.06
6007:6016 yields 0.06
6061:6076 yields -0.03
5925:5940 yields 0.03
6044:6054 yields -0.01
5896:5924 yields 0.02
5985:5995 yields 0.02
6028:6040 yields 0.02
